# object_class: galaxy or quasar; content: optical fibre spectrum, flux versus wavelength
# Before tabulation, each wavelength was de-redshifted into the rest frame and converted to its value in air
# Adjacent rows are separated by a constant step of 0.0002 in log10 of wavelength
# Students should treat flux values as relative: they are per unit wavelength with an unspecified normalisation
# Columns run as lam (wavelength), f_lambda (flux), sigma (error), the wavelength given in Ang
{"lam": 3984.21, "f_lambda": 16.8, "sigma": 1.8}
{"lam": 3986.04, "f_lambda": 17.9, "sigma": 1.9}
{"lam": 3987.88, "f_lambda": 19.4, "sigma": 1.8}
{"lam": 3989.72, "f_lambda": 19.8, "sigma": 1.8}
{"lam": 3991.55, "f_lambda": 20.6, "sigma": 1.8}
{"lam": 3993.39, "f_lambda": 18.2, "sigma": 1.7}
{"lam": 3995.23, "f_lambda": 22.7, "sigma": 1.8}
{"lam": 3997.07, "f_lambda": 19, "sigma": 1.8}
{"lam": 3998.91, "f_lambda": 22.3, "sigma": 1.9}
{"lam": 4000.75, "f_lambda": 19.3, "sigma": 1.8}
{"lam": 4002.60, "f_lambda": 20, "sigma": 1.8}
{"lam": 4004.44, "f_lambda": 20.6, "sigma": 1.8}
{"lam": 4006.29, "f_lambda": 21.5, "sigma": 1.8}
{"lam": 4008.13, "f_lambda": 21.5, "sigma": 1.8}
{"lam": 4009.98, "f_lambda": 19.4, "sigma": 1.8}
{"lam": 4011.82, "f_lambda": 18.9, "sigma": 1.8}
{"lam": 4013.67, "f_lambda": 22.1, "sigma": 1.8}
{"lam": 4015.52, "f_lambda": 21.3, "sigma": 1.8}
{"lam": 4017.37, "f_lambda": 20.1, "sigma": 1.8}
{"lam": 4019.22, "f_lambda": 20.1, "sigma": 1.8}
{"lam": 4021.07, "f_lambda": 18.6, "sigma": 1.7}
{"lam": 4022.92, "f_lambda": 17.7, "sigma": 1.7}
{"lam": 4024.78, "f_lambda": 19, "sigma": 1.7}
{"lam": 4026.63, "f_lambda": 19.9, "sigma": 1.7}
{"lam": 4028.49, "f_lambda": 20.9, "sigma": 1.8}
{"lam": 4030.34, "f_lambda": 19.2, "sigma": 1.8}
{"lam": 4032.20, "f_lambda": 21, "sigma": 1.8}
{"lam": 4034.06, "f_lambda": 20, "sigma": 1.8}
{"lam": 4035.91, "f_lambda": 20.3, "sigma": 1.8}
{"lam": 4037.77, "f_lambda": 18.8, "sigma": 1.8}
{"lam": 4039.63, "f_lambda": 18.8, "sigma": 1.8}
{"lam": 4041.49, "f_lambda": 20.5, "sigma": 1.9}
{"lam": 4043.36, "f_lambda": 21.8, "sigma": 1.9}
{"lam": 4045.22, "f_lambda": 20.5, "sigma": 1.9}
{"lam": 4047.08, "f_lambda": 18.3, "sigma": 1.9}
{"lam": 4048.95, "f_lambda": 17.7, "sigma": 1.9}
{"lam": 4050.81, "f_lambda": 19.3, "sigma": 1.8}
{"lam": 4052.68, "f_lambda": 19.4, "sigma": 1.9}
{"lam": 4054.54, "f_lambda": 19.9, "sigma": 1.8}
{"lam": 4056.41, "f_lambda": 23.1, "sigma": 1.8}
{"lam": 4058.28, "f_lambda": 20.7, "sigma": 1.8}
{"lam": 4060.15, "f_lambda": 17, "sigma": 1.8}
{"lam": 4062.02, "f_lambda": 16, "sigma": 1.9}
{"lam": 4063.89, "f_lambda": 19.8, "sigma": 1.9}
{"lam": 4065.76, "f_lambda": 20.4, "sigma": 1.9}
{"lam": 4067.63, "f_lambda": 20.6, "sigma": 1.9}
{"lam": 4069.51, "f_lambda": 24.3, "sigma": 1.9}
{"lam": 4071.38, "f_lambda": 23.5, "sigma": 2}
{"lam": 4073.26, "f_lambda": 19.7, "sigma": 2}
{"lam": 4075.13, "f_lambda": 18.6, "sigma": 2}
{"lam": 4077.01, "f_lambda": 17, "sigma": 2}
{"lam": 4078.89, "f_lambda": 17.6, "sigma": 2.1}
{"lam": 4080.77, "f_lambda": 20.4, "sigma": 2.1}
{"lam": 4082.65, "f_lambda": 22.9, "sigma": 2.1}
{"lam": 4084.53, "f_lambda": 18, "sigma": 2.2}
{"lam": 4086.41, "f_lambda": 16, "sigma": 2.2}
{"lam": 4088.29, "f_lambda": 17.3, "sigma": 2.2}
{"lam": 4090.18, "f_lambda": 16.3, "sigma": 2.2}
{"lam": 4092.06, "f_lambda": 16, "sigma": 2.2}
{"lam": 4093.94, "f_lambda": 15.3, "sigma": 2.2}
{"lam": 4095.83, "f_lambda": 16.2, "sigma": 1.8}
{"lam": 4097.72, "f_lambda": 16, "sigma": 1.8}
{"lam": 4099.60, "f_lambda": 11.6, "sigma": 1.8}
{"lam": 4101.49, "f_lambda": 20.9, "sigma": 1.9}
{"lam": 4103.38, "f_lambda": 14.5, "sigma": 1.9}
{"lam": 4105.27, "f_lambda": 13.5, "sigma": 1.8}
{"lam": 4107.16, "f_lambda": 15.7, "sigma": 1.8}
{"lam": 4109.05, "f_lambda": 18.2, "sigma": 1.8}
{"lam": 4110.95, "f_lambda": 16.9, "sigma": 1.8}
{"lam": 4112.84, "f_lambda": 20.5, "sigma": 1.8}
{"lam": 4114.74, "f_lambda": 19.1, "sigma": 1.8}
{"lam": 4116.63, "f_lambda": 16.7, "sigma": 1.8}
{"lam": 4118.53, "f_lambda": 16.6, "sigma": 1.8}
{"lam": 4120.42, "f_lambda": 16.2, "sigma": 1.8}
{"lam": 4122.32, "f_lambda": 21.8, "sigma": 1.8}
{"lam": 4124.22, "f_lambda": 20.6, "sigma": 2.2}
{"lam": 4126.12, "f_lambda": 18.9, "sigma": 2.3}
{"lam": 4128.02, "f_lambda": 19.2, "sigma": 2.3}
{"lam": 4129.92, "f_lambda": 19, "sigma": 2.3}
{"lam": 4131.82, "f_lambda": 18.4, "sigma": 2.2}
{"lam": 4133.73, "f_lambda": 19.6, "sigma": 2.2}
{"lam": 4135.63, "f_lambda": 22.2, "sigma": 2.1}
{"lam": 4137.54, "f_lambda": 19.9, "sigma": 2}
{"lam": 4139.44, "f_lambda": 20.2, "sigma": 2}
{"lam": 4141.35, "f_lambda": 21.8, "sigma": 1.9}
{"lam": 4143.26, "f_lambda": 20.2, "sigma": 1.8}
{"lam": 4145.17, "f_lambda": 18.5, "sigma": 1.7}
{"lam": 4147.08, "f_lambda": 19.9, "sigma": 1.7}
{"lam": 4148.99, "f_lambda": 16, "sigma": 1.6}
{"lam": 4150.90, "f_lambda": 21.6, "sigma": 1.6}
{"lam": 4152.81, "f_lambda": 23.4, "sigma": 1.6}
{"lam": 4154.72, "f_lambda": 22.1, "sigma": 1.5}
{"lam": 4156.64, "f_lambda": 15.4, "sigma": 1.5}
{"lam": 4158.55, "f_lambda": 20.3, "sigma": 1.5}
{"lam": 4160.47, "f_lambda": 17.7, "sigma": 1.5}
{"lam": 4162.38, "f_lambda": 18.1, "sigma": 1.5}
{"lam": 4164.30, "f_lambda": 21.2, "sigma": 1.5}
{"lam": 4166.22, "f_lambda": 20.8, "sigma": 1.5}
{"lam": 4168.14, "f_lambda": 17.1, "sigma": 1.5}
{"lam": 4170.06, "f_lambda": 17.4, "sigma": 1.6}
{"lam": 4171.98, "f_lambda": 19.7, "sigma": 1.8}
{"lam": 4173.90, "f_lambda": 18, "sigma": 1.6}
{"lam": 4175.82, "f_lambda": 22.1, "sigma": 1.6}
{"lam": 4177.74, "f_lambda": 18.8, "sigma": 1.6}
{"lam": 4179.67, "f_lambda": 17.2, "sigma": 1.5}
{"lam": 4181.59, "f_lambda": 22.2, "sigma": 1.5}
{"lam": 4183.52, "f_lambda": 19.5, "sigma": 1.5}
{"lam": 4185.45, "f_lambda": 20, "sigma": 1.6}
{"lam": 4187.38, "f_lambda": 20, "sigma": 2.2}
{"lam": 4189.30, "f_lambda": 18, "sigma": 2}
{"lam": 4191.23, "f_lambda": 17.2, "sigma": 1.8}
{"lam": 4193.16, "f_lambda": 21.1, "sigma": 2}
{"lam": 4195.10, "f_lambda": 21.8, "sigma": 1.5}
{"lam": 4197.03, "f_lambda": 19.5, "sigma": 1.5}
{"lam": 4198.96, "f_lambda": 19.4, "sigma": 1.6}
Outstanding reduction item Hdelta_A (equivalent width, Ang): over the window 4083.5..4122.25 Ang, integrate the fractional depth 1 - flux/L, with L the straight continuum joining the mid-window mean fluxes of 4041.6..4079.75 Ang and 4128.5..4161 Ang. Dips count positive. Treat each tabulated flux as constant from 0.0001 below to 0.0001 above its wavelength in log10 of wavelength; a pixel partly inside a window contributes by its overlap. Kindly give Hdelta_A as 6.0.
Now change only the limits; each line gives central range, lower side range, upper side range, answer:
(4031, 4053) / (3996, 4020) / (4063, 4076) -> 1.14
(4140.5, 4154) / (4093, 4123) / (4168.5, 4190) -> -1.50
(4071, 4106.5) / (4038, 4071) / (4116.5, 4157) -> 4.42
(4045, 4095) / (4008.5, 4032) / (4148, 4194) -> 1.58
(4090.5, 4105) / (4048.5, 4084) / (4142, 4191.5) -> 2.96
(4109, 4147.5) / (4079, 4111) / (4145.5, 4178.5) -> -2.50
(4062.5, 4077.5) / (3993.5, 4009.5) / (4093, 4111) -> -2.66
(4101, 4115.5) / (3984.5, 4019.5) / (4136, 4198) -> 1.85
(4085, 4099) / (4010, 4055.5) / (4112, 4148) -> 2.47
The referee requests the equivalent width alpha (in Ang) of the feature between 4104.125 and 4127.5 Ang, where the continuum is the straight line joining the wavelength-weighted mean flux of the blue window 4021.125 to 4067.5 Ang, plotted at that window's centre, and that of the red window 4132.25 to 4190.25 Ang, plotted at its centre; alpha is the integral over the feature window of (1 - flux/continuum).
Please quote 2.0 Ang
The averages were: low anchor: 19.6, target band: 17.9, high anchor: 19.6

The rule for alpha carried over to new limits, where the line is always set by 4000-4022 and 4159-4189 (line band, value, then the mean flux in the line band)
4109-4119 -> 0.8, 18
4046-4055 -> 0.5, 18.9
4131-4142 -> -0.4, 20.3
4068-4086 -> -0.2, 20.1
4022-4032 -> 0.4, 19.5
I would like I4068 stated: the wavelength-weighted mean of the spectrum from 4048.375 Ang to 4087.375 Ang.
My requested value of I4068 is 19.6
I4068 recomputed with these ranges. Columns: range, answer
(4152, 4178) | 19.4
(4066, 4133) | 18.1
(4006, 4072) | 20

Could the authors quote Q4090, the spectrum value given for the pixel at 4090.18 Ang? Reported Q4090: 16.3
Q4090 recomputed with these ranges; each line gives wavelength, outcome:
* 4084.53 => 18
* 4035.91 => 20.3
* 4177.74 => 18.8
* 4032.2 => 21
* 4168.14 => 17.1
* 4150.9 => 21.6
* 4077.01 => 17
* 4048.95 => 17.7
